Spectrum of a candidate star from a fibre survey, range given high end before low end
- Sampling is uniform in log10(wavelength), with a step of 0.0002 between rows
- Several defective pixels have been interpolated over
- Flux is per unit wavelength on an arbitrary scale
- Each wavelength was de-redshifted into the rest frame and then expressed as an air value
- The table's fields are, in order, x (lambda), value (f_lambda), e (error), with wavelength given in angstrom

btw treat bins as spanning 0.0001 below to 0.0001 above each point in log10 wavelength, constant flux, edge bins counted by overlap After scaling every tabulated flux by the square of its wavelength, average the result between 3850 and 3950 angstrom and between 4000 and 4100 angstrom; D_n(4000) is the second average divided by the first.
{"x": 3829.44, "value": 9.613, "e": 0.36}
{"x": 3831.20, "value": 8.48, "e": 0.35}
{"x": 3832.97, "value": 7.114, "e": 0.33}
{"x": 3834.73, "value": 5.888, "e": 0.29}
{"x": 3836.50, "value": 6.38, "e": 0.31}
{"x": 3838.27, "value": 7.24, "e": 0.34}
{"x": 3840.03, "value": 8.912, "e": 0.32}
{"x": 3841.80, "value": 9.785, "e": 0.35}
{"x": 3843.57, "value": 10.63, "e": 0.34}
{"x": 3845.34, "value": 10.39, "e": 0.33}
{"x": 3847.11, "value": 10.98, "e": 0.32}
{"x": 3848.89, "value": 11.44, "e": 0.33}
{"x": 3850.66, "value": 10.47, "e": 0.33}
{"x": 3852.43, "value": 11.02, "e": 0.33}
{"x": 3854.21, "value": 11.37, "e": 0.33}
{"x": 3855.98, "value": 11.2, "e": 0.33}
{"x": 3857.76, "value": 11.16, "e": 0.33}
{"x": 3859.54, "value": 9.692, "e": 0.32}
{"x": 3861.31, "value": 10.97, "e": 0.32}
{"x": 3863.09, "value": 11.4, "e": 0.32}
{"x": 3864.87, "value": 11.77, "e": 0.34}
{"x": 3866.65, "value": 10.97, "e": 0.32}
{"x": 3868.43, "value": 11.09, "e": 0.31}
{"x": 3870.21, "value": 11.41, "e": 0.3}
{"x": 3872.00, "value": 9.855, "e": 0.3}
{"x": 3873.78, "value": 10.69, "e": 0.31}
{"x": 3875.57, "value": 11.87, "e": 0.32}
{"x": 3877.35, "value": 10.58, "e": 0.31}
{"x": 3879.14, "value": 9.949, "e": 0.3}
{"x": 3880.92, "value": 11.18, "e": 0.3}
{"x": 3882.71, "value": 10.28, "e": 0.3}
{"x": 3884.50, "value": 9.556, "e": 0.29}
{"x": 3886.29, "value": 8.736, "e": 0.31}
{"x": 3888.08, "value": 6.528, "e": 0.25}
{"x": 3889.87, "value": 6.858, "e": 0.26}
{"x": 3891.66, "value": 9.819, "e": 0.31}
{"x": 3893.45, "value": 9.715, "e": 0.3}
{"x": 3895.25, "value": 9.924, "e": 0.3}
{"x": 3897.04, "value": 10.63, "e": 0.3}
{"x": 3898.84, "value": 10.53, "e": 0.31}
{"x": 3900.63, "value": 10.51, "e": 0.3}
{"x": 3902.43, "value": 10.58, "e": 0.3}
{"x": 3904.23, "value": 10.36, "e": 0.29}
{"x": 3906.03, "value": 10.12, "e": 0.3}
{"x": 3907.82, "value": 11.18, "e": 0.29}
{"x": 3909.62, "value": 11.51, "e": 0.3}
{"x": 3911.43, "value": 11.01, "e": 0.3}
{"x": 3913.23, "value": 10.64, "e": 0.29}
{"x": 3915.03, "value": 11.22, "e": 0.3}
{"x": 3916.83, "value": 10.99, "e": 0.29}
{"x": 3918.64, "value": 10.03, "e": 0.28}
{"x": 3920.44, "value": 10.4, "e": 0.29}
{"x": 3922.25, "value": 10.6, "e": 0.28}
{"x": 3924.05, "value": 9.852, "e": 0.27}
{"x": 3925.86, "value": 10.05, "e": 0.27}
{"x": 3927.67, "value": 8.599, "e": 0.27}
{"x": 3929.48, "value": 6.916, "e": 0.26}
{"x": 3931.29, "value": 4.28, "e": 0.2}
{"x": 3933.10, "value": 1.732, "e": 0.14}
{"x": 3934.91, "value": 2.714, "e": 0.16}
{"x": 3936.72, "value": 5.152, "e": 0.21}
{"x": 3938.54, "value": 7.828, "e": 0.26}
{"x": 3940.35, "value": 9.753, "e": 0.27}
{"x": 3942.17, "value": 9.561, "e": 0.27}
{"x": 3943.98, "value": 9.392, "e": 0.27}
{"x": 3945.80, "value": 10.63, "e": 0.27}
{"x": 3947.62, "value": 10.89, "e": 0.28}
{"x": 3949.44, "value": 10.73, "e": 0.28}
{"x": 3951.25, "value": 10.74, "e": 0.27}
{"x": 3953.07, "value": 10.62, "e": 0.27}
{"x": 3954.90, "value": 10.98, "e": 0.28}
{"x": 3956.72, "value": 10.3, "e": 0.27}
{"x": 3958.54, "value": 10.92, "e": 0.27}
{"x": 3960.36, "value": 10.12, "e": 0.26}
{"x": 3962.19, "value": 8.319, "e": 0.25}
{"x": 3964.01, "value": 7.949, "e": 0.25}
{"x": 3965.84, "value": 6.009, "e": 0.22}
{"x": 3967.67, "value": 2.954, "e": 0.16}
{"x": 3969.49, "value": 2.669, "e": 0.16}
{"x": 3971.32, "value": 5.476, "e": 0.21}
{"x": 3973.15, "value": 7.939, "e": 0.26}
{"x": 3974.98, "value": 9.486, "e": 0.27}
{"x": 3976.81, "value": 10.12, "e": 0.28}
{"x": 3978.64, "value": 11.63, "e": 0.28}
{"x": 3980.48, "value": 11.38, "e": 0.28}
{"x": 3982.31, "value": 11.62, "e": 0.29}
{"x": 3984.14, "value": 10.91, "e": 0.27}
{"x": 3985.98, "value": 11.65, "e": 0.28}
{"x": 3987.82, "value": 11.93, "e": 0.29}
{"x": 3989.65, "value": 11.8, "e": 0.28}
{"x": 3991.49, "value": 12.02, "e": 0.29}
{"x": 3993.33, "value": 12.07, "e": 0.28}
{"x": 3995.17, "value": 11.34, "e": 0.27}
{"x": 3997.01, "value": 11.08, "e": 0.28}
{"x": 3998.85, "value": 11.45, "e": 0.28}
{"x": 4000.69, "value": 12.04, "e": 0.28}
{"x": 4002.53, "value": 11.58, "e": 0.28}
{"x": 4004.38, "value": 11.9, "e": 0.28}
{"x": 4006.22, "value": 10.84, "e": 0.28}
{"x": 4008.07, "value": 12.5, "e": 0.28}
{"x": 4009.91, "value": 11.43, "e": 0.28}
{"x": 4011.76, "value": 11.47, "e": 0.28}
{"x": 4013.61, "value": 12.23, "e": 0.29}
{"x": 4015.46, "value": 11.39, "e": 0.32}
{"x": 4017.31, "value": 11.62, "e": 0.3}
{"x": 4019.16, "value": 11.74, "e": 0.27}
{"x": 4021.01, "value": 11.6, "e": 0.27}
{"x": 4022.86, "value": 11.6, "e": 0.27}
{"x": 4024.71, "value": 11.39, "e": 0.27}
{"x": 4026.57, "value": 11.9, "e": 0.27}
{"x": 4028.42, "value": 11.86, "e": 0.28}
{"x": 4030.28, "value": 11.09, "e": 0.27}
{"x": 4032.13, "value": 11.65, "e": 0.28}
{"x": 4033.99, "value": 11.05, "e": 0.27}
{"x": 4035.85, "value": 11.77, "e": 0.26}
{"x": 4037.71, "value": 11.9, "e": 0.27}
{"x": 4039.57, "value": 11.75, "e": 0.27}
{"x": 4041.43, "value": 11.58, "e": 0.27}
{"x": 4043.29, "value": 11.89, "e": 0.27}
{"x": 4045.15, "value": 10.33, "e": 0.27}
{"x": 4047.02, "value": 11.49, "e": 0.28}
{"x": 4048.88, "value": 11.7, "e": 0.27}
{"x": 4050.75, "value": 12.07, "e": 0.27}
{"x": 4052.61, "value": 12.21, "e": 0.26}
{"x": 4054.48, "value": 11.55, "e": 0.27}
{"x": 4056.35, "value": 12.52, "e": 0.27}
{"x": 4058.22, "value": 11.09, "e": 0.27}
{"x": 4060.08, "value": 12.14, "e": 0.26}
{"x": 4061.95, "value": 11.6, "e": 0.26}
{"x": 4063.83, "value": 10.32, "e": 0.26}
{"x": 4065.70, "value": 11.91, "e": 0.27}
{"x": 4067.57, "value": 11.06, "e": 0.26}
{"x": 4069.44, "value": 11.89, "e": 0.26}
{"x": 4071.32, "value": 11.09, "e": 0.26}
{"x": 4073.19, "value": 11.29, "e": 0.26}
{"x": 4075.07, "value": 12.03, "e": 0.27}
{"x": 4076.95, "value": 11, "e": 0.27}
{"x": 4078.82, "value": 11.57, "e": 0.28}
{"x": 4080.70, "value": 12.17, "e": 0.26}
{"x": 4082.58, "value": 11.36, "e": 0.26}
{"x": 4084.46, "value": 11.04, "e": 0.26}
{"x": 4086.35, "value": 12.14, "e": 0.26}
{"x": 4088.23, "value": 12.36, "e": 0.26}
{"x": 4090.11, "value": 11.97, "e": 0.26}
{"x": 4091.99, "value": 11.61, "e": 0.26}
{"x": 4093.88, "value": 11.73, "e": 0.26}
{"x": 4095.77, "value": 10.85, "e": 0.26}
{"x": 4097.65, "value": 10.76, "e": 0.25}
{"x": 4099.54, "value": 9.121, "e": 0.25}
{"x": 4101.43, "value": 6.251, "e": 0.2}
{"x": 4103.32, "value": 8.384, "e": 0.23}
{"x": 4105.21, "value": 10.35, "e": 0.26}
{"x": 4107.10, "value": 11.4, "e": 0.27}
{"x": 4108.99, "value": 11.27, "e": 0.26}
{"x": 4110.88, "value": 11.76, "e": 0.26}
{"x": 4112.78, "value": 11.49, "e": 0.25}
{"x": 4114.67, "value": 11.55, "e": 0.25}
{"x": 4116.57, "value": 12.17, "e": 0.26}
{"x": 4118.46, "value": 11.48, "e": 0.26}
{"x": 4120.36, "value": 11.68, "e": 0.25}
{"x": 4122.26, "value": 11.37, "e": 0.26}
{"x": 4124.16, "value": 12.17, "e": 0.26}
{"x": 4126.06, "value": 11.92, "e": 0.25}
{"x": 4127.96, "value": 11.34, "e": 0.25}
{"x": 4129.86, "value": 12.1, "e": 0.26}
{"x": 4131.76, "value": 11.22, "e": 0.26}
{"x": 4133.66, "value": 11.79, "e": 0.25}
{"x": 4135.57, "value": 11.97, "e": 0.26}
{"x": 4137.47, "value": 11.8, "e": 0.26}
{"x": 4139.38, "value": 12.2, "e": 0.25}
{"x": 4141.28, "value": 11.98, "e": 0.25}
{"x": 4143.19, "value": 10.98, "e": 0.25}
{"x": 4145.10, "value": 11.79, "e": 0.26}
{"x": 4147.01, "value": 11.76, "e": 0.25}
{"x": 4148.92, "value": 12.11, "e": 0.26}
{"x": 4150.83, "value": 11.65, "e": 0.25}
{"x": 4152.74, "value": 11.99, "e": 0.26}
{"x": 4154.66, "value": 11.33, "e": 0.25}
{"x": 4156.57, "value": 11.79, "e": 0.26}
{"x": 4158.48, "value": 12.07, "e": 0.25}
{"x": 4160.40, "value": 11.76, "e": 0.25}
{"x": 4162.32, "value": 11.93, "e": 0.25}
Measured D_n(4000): 1.28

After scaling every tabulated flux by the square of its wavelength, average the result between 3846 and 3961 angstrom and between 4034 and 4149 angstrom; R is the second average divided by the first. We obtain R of 1.3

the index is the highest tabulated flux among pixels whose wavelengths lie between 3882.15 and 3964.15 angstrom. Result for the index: 11.51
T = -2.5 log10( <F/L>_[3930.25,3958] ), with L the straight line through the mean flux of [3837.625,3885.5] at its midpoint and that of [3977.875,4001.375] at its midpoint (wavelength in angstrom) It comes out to 0.32 mag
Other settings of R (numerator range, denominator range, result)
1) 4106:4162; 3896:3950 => 1.41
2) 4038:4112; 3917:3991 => 1.34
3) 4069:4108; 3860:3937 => 1.25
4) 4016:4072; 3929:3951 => 1.61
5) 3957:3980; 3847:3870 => 0.76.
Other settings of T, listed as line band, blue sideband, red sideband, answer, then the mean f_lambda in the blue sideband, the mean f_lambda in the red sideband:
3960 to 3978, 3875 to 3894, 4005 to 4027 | 0.47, 9.51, 11.6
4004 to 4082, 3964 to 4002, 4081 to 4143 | -0.11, 9.76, 11.3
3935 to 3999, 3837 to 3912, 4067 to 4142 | 0.13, 10.3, 11.3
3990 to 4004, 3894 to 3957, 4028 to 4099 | -0.11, 9.45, 11.5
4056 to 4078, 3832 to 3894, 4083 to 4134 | -0.05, 9.91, 11.2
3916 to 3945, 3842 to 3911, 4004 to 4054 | 0.33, 10.4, 11.6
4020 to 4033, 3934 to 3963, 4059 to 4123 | -0.13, 9.29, 11.2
